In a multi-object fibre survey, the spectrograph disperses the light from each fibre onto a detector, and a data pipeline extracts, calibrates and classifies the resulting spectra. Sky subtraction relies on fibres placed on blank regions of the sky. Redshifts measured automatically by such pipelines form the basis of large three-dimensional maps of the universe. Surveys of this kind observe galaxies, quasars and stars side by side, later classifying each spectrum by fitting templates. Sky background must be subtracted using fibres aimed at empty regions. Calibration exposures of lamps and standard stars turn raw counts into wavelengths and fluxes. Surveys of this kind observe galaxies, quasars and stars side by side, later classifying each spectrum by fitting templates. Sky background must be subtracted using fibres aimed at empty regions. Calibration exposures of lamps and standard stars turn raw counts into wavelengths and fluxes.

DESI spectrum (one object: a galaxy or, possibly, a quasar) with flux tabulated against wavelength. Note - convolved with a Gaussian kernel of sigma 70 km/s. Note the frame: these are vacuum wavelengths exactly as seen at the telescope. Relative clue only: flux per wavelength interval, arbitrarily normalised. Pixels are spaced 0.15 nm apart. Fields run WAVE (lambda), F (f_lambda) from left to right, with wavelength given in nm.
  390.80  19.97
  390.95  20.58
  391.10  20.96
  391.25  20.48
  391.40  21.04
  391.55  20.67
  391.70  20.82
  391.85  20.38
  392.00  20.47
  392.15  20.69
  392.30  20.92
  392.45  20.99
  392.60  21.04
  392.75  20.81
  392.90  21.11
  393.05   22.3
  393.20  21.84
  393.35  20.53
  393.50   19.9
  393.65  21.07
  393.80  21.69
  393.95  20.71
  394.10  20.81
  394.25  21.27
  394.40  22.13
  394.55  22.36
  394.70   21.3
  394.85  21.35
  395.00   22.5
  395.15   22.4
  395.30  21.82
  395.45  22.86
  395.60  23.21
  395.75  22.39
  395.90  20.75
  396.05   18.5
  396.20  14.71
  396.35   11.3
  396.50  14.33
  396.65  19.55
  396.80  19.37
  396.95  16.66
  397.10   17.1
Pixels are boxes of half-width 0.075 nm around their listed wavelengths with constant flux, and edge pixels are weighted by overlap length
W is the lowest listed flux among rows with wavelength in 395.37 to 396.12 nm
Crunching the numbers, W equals 18.5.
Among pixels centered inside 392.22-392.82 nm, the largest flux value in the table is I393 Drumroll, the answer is 21.04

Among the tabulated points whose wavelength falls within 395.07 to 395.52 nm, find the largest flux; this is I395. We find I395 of 22.86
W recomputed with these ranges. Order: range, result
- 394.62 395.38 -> 21.3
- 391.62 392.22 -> 20.38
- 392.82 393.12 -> 21.11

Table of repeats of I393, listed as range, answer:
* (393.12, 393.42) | 21.84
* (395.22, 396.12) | 23.21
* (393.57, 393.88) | 21.69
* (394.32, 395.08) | 22.5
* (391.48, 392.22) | 20.82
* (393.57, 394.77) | 22.36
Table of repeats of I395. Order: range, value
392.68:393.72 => 22.3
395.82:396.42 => 20.75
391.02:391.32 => 20.96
